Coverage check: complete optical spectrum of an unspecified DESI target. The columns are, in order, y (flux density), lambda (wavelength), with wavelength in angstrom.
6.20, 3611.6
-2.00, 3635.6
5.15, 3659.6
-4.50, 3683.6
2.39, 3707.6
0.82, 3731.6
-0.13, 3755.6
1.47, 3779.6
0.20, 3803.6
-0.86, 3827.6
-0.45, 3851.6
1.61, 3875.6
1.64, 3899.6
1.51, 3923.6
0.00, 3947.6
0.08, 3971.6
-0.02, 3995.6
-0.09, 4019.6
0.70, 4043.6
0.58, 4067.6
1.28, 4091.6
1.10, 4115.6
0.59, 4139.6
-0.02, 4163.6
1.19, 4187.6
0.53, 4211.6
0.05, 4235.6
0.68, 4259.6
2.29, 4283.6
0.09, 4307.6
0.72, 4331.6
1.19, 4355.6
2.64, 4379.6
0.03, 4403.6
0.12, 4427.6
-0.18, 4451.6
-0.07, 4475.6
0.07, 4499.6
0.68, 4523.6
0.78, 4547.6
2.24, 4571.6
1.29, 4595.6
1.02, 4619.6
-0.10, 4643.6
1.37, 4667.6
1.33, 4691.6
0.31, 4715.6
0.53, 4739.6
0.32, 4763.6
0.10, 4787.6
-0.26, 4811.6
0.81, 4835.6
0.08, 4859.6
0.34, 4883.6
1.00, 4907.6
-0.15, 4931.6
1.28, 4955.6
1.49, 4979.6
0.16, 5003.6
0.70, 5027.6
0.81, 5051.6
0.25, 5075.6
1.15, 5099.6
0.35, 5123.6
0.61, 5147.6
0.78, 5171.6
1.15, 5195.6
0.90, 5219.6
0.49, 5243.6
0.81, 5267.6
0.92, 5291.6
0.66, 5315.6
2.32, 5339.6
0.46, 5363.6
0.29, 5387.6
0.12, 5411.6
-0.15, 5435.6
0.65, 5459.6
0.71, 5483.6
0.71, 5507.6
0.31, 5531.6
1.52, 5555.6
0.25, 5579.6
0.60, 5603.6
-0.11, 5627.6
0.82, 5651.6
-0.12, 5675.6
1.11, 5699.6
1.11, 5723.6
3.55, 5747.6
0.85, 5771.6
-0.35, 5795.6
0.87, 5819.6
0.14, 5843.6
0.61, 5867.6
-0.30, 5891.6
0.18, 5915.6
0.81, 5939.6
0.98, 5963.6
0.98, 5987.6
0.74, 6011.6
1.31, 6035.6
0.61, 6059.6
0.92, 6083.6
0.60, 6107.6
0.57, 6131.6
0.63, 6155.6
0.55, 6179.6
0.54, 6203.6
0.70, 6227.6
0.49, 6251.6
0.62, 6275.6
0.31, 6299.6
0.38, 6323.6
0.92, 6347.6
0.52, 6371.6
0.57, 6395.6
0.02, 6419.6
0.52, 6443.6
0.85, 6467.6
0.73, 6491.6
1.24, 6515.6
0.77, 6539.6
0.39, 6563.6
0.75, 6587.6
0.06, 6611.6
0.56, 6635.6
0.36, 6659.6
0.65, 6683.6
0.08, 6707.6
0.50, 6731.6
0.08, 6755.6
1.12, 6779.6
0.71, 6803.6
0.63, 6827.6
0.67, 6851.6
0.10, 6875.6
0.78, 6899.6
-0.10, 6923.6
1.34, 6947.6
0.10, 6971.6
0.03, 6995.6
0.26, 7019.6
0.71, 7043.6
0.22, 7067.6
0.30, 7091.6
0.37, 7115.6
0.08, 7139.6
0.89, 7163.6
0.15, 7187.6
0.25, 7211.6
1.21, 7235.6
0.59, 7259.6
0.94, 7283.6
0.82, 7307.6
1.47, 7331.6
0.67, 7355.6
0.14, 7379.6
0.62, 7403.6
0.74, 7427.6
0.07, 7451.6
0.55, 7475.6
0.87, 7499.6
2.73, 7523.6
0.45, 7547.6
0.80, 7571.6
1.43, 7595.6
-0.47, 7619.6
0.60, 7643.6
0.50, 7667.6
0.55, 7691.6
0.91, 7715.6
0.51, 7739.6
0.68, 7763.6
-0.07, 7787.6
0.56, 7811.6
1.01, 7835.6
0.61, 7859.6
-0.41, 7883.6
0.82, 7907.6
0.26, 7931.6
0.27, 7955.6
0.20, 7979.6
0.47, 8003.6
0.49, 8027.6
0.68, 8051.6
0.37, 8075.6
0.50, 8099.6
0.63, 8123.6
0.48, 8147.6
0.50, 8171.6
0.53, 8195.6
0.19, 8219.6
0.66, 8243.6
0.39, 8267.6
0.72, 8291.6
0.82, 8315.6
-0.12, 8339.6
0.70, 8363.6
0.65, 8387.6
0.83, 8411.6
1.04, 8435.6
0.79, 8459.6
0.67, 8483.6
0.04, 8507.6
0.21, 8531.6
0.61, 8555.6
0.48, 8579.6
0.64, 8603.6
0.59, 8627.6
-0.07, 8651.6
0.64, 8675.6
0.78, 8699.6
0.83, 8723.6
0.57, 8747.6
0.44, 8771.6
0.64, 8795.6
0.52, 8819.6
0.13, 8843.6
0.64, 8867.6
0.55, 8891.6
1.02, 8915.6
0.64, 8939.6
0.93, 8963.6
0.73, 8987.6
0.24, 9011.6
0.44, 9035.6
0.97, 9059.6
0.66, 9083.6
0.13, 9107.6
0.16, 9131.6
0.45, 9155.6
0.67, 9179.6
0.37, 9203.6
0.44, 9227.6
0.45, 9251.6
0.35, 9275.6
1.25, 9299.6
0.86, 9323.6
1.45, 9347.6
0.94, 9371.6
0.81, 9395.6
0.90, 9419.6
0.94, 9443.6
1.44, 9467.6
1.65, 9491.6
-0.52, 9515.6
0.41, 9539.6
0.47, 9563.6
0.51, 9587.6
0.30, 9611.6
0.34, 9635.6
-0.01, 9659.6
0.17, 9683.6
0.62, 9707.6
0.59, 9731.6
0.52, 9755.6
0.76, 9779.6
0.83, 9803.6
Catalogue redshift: 0.147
